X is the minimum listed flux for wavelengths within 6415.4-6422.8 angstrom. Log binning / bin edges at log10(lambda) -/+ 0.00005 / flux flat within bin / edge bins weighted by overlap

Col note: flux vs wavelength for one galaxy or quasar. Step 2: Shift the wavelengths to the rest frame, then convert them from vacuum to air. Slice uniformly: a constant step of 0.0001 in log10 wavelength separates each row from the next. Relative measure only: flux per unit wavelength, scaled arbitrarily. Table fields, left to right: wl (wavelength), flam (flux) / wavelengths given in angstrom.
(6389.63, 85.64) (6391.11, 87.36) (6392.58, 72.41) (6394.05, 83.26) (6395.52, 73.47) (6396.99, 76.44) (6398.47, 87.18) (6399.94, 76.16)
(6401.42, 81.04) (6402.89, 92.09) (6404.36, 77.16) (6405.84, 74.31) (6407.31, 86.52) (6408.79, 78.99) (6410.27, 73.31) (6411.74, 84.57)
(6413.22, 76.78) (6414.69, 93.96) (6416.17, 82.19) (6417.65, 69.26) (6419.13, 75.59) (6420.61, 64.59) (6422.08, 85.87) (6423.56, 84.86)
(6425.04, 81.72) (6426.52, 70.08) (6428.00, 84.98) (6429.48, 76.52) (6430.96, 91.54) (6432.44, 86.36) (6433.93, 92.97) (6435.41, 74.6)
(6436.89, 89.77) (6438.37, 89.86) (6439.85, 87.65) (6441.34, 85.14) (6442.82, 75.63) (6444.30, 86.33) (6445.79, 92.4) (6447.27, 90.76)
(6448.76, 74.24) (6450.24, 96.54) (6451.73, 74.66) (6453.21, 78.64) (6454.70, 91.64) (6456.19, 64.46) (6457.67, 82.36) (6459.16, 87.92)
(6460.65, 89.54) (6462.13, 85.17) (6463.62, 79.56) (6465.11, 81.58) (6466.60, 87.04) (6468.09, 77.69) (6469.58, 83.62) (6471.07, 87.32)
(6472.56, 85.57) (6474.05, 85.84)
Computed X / 64.59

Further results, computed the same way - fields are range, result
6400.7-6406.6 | 74.31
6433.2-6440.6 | 74.6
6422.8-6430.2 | 70.08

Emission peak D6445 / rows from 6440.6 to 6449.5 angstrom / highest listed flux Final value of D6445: 92.4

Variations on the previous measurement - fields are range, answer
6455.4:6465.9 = 89.54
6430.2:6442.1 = 92.97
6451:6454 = 78.64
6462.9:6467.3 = 87.04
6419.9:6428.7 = 85.87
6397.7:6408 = 92.09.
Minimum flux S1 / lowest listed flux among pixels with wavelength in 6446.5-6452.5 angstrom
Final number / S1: 74.24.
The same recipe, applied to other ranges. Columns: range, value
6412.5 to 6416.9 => 76.78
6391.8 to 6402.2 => 72.41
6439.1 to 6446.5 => 75.63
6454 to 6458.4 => 64.46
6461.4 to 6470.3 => 77.69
